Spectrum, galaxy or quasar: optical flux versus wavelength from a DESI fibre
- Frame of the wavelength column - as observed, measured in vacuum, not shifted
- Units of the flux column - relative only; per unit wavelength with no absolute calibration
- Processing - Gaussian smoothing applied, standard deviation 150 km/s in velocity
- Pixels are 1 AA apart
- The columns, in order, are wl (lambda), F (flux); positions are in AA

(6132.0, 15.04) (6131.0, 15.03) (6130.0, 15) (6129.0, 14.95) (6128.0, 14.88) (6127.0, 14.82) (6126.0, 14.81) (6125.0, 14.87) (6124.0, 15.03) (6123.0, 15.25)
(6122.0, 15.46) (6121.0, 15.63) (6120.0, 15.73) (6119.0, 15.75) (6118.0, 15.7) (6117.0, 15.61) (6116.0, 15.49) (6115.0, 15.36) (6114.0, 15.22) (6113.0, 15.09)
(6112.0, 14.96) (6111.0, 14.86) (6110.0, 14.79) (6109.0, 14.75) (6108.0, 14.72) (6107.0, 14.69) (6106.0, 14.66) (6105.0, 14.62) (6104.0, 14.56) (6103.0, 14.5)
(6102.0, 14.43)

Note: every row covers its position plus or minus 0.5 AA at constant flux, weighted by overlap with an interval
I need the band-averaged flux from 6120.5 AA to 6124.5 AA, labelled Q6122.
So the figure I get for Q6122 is 15.3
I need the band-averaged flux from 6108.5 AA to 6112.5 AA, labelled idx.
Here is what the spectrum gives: 14.8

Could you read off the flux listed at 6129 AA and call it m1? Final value 14.95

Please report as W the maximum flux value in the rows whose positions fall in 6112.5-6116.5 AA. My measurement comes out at 15.49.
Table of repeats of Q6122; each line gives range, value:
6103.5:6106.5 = 14.6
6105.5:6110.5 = 14.7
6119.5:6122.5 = 15.6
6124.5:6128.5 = 14.8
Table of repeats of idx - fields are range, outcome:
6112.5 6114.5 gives 15.2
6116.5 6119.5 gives 15.7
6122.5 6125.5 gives 15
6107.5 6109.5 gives 14.7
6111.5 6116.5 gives 15.2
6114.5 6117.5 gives 15.5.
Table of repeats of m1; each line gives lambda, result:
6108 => 14.72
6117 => 15.61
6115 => 15.36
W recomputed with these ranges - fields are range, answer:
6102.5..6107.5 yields 14.69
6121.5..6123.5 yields 15.46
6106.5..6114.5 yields 15.22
